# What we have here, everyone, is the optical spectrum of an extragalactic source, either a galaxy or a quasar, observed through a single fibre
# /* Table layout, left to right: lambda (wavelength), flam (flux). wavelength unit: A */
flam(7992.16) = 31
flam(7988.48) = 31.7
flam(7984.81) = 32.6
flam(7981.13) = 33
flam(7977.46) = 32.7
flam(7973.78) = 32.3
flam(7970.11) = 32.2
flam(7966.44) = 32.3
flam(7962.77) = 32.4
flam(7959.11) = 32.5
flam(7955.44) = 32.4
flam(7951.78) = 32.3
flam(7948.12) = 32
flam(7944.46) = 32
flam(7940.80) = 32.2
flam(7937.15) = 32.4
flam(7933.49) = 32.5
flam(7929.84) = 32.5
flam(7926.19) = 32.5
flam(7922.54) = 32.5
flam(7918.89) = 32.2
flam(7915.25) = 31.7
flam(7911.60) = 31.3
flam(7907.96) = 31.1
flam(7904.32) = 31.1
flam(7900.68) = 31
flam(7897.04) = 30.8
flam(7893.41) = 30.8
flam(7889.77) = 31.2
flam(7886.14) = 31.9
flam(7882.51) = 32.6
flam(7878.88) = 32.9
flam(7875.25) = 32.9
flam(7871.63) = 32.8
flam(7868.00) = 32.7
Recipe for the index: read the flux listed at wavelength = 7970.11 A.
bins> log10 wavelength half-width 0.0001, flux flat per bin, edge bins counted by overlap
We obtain 32.2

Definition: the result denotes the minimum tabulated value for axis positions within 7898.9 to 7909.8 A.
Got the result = 31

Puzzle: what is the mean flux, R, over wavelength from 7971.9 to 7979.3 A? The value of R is 32.5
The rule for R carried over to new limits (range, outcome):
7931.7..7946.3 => 32.3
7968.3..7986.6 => 32.6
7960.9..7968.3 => 32.4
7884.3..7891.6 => 31.5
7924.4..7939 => 32.5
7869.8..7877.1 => 32.8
